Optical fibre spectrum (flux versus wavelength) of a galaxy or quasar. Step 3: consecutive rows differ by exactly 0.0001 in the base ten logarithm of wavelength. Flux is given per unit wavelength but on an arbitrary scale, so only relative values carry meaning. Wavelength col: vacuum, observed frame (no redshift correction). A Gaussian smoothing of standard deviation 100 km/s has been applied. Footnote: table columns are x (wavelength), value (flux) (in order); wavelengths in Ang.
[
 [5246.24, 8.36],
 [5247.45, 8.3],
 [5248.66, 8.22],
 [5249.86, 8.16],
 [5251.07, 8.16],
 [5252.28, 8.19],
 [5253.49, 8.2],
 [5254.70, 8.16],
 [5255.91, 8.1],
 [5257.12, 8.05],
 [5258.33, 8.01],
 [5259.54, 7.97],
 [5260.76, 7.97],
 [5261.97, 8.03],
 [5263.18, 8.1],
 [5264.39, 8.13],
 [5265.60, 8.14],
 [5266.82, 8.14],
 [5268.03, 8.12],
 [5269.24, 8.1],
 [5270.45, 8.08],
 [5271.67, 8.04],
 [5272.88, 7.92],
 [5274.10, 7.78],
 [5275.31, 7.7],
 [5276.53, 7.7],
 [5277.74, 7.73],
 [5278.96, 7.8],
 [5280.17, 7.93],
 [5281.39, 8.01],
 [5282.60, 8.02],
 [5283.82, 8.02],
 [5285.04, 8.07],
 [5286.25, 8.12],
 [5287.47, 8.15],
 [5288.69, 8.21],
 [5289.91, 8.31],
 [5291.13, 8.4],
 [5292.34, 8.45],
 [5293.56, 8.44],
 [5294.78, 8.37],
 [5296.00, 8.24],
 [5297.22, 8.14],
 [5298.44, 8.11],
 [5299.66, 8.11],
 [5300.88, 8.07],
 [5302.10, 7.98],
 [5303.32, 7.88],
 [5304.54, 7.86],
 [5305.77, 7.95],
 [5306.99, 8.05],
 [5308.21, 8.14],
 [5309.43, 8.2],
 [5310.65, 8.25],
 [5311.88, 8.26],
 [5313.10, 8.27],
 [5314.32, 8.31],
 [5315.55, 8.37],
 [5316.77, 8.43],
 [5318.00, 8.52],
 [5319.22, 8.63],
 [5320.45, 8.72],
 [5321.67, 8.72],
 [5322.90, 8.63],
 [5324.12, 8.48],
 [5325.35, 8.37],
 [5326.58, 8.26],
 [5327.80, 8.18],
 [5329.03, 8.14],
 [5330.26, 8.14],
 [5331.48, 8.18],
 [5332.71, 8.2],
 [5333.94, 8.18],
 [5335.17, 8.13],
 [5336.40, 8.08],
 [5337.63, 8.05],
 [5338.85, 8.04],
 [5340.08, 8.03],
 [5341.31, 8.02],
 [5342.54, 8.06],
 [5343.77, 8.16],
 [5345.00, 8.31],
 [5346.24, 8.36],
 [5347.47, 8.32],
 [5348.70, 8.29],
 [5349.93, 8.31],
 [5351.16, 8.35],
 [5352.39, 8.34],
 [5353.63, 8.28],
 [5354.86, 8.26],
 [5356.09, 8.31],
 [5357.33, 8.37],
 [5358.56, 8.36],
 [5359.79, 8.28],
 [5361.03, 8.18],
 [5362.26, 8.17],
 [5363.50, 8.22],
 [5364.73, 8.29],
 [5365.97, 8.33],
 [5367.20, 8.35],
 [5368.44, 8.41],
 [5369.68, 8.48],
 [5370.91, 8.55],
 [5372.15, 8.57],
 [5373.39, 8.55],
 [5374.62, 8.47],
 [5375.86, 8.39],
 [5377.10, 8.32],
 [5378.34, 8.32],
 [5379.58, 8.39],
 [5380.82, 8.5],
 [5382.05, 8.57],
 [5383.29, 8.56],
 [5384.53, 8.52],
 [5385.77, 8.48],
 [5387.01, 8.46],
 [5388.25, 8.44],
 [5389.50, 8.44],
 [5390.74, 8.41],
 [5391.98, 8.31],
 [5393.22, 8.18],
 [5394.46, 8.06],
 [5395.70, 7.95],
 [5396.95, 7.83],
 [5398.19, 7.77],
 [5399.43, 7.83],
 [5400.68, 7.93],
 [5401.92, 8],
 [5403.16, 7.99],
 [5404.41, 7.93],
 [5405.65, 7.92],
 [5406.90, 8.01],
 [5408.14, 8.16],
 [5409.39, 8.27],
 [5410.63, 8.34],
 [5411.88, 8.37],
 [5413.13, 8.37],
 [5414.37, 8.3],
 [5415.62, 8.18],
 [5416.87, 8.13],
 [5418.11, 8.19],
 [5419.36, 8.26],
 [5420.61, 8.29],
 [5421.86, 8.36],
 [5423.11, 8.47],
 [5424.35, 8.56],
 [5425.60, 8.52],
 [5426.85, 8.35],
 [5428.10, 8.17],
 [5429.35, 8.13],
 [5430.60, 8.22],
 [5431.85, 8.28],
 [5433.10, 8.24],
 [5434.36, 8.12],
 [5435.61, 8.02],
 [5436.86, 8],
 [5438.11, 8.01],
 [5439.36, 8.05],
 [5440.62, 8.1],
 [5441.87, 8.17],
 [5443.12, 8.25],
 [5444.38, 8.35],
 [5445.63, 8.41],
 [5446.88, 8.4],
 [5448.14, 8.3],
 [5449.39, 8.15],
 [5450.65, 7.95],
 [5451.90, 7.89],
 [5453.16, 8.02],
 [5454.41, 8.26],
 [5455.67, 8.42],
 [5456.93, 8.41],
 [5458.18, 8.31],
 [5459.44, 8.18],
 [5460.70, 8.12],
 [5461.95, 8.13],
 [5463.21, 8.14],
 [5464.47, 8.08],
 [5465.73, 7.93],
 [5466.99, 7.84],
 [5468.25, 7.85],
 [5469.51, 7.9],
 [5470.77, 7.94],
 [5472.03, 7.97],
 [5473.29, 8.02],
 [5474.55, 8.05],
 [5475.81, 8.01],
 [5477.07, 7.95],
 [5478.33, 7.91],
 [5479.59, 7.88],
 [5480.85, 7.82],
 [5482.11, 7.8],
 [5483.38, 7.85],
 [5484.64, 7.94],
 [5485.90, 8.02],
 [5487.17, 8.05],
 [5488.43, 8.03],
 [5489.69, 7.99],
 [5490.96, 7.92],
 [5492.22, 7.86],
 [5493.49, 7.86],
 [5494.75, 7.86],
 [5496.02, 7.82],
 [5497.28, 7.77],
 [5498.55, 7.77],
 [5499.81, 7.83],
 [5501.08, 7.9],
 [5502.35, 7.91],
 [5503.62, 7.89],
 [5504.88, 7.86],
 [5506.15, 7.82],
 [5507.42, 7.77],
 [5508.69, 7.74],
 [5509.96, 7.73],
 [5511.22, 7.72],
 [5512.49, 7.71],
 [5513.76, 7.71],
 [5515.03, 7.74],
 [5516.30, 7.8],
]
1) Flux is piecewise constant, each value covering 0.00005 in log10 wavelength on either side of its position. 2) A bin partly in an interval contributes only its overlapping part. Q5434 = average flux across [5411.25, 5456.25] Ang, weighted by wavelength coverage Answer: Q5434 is 8.23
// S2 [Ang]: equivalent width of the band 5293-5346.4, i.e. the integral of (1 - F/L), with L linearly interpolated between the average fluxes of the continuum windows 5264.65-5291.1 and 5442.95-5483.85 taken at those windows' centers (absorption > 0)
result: -1.3 Ang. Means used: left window 8.01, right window 8.07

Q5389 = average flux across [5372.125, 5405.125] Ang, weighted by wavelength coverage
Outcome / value 8.26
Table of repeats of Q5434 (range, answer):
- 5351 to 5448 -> 8.26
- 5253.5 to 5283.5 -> 7.99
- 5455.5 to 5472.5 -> 8.08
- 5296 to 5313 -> 8.09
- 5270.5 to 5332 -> 8.17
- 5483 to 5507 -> 7.89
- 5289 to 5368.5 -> 8.25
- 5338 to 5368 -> 8.25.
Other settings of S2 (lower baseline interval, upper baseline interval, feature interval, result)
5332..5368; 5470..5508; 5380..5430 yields -0.86 Ang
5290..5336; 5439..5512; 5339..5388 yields -0.98 Ang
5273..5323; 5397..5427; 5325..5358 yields -0.16 Ang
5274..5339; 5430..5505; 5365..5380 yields -0.56 Ang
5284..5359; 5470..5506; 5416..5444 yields -0.69 Ang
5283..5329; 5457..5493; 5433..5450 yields -0.30 Ang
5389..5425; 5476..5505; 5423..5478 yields -0.83 Ang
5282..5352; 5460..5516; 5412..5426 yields -0.52 Ang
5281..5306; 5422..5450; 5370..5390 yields -0.65 Ang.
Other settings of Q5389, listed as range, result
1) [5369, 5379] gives 8.45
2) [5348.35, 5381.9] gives 8.36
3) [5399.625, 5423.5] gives 8.17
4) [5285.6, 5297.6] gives 8.29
